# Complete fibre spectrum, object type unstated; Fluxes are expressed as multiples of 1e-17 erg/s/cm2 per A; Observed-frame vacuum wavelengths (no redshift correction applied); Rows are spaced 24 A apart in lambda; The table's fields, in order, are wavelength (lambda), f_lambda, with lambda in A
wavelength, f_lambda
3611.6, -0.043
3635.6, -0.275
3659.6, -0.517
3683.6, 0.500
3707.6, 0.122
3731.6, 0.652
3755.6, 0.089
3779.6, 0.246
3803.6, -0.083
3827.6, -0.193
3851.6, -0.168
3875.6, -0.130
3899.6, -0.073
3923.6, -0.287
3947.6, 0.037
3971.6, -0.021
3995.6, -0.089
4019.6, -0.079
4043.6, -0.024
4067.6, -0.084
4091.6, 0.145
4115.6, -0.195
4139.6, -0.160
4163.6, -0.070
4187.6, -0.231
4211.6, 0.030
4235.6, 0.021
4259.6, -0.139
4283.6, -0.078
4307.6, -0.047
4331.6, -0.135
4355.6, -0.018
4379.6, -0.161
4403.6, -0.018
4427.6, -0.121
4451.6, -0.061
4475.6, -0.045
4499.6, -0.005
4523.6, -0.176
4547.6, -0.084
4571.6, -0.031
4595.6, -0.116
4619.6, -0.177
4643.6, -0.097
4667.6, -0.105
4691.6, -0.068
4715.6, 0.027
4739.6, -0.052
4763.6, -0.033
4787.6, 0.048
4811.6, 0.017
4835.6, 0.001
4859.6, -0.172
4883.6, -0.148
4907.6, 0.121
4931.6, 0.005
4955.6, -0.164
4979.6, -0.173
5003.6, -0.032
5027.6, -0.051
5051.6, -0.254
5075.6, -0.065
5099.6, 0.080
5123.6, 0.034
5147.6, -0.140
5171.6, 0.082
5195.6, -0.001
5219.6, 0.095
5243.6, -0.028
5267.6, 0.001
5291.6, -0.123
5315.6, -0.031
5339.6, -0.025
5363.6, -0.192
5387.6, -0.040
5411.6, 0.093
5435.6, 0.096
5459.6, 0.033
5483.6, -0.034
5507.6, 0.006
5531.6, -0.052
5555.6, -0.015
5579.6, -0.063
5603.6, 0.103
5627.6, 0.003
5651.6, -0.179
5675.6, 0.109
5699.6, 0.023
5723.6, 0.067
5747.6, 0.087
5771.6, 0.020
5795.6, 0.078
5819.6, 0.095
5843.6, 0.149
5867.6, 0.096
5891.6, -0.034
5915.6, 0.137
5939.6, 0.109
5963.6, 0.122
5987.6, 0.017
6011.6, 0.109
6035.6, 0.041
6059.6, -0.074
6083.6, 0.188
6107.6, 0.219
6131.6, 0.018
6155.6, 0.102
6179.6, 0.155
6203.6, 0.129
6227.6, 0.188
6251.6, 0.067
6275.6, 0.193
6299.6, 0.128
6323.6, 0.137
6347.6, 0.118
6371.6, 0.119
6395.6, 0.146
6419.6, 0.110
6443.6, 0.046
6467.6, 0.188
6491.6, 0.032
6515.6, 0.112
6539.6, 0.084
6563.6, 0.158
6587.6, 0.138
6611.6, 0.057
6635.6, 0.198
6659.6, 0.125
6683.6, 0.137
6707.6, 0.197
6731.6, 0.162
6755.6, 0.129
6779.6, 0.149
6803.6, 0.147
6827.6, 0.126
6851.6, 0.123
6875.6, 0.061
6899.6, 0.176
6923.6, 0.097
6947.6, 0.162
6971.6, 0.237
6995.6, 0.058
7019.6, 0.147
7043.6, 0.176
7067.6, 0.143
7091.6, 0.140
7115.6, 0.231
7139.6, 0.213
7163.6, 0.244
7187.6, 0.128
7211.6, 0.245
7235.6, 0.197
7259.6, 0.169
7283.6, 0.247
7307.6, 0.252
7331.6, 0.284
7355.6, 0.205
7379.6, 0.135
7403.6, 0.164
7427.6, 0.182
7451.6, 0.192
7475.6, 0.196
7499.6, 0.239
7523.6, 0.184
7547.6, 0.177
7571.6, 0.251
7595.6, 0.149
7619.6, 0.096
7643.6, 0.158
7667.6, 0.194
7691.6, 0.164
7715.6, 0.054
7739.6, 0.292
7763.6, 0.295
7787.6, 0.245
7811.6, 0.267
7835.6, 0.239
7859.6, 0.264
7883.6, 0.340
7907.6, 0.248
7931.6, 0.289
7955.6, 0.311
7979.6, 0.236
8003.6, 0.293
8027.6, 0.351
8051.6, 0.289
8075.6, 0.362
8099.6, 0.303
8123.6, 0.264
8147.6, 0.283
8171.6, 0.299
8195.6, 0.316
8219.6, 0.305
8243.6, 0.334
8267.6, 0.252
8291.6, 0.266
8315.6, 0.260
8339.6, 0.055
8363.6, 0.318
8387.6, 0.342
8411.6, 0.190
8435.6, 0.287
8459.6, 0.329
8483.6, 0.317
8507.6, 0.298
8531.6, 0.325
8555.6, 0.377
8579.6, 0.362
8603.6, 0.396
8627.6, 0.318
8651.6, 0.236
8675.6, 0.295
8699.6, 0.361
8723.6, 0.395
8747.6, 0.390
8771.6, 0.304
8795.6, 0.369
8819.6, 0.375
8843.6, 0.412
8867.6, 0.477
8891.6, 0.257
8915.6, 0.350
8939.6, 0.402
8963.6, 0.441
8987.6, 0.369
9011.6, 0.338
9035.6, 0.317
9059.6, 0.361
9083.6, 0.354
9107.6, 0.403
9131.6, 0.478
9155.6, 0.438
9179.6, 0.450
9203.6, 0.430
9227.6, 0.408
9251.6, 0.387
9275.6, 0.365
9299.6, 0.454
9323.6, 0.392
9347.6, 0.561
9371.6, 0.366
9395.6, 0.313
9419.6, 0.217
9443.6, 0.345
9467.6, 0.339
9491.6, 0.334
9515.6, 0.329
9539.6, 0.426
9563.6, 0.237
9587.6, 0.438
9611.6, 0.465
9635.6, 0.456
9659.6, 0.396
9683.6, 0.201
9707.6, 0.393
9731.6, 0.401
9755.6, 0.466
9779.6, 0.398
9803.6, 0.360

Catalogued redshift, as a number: 0.935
